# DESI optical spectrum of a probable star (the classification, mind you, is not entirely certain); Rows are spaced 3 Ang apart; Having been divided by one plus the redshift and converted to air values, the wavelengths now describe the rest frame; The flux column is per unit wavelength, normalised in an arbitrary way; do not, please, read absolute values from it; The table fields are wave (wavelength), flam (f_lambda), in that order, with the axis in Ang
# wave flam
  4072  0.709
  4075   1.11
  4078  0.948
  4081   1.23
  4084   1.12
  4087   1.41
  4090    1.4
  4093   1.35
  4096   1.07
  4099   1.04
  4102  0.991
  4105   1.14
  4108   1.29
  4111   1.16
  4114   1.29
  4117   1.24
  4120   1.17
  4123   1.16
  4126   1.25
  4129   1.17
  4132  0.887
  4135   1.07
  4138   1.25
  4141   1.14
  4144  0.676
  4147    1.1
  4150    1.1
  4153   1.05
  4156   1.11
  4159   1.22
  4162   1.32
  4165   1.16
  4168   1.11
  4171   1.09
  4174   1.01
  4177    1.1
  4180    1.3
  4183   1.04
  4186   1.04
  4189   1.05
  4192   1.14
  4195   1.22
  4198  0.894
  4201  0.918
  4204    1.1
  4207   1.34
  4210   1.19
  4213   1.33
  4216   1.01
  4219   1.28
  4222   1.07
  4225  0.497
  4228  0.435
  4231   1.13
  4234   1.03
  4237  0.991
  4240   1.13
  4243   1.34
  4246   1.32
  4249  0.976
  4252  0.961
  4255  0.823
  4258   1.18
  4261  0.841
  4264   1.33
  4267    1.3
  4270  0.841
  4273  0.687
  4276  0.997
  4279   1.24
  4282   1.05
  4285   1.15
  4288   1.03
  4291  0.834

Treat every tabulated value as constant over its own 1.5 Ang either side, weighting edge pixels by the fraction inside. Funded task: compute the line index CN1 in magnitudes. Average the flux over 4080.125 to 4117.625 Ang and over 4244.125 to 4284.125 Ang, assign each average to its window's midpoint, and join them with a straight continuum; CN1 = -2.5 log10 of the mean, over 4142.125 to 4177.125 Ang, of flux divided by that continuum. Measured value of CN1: 0.06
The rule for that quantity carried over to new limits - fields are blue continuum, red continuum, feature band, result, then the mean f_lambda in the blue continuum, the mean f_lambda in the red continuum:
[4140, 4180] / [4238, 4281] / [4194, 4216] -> -0.05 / 1.1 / 1.07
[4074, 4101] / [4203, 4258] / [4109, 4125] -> -0.05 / 1.18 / 1.06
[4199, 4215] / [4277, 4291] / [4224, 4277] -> 0.13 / 1.16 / 1.08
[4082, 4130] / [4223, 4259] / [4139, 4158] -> 0.09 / 1.2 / 0.983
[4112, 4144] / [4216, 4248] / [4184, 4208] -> -0.02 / 1.14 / 1.02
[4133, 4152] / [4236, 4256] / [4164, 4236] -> 0.01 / 1.05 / 1.09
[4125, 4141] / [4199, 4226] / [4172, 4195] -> 0.00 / 1.12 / 1.09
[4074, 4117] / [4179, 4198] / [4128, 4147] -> 0.12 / 1.18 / 1.11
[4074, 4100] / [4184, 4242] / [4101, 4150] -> 0.02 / 1.19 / 1.04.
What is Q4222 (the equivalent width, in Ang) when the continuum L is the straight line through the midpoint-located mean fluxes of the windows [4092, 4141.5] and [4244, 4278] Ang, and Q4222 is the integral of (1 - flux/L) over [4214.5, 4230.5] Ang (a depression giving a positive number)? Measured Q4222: 2.85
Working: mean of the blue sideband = 1.16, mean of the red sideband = 1.03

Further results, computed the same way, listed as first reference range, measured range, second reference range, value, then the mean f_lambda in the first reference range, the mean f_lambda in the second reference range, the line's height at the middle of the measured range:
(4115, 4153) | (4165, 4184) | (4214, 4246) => -0.90 Ang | 1.1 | 1.01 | 1.06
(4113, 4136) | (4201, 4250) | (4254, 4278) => -0.90 Ang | 1.15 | 1.01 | 1.05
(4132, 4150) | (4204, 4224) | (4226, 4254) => -2.96 Ang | 1.04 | 1.02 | 1.03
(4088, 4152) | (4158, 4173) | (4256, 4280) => -0.83 Ang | 1.14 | 1.04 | 1.11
